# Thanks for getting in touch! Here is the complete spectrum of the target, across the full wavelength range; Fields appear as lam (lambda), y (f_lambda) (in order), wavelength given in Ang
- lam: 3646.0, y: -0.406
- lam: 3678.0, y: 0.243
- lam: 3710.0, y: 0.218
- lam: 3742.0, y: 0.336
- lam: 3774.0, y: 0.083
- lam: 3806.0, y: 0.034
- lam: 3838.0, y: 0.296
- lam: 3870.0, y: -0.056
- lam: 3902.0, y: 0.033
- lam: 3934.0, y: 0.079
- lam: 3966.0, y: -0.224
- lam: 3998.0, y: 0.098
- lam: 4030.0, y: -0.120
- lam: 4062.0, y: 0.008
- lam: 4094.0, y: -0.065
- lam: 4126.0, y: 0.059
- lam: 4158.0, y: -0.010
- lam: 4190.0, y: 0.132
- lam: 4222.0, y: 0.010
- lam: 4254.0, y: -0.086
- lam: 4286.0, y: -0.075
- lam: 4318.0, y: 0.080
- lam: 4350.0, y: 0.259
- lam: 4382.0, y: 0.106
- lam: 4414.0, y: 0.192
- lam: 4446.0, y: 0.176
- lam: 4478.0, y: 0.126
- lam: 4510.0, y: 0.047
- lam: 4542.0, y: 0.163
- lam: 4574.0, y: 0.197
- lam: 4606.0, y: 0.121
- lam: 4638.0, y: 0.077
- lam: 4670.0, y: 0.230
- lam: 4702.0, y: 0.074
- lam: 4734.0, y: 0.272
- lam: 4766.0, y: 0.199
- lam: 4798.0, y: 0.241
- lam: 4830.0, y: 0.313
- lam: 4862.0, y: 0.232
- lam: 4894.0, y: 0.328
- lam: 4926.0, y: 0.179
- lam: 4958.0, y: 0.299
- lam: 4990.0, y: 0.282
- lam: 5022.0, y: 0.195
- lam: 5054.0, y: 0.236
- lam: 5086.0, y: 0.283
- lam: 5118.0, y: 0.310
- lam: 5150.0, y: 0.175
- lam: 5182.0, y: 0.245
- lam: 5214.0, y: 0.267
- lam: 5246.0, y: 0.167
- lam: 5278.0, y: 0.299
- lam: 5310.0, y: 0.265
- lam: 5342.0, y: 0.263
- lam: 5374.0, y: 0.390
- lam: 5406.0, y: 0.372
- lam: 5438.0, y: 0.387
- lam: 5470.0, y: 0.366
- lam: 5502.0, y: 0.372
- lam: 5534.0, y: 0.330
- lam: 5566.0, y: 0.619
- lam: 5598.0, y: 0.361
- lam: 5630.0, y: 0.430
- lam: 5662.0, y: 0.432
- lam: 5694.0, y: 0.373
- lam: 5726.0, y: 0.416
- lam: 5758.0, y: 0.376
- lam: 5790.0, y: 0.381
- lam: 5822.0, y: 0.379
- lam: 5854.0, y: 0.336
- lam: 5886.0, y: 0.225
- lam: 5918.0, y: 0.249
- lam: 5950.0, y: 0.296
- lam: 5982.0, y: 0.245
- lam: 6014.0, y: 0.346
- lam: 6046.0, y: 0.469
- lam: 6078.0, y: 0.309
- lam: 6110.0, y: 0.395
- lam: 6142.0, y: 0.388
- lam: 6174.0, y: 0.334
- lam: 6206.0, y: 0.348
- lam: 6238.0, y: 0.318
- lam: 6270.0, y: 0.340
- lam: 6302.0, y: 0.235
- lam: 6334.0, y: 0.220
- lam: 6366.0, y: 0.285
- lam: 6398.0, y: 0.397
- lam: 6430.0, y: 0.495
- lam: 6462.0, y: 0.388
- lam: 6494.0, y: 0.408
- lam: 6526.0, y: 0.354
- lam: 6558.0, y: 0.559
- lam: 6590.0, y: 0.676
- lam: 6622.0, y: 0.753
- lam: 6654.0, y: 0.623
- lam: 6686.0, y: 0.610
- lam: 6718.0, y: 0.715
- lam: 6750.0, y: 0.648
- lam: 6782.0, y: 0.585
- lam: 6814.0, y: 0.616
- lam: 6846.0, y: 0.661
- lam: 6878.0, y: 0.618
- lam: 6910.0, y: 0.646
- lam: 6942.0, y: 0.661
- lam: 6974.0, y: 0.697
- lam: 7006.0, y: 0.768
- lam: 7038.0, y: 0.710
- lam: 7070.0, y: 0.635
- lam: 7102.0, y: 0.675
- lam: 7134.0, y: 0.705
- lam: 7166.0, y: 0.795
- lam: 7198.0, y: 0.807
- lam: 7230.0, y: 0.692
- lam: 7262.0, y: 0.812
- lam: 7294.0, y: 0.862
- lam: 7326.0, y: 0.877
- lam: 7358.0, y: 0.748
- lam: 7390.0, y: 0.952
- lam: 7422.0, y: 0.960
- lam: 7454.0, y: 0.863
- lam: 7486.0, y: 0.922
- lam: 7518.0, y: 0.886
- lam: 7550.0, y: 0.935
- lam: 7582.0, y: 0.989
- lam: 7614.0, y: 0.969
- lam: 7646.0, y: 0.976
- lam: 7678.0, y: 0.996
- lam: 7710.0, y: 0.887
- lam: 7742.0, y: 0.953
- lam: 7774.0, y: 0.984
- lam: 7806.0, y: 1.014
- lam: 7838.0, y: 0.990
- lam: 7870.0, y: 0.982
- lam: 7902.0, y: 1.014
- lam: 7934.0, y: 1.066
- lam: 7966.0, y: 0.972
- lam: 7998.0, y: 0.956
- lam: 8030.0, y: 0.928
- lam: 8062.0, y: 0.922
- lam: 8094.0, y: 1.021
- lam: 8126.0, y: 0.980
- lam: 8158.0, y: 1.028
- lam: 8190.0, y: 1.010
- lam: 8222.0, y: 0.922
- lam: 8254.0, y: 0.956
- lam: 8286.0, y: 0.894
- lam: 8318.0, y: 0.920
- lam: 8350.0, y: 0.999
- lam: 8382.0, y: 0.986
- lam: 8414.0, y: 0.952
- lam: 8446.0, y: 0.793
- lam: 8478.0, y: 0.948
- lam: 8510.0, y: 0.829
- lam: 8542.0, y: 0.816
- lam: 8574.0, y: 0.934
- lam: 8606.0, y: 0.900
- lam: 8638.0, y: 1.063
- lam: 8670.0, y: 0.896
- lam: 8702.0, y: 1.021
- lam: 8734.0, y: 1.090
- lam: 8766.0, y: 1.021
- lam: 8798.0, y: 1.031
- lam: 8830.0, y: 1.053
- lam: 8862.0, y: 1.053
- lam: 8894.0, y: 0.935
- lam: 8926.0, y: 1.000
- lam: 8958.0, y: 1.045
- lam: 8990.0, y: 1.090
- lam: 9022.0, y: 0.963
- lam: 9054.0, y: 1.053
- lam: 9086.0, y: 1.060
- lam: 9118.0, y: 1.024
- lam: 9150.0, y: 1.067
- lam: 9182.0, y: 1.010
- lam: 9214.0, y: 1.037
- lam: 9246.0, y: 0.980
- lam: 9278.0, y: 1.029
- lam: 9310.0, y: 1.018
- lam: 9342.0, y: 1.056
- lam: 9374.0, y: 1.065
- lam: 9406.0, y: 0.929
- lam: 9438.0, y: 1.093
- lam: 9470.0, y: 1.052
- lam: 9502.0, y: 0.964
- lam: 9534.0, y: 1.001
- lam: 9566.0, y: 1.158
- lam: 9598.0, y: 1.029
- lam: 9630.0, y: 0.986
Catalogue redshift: 0.647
